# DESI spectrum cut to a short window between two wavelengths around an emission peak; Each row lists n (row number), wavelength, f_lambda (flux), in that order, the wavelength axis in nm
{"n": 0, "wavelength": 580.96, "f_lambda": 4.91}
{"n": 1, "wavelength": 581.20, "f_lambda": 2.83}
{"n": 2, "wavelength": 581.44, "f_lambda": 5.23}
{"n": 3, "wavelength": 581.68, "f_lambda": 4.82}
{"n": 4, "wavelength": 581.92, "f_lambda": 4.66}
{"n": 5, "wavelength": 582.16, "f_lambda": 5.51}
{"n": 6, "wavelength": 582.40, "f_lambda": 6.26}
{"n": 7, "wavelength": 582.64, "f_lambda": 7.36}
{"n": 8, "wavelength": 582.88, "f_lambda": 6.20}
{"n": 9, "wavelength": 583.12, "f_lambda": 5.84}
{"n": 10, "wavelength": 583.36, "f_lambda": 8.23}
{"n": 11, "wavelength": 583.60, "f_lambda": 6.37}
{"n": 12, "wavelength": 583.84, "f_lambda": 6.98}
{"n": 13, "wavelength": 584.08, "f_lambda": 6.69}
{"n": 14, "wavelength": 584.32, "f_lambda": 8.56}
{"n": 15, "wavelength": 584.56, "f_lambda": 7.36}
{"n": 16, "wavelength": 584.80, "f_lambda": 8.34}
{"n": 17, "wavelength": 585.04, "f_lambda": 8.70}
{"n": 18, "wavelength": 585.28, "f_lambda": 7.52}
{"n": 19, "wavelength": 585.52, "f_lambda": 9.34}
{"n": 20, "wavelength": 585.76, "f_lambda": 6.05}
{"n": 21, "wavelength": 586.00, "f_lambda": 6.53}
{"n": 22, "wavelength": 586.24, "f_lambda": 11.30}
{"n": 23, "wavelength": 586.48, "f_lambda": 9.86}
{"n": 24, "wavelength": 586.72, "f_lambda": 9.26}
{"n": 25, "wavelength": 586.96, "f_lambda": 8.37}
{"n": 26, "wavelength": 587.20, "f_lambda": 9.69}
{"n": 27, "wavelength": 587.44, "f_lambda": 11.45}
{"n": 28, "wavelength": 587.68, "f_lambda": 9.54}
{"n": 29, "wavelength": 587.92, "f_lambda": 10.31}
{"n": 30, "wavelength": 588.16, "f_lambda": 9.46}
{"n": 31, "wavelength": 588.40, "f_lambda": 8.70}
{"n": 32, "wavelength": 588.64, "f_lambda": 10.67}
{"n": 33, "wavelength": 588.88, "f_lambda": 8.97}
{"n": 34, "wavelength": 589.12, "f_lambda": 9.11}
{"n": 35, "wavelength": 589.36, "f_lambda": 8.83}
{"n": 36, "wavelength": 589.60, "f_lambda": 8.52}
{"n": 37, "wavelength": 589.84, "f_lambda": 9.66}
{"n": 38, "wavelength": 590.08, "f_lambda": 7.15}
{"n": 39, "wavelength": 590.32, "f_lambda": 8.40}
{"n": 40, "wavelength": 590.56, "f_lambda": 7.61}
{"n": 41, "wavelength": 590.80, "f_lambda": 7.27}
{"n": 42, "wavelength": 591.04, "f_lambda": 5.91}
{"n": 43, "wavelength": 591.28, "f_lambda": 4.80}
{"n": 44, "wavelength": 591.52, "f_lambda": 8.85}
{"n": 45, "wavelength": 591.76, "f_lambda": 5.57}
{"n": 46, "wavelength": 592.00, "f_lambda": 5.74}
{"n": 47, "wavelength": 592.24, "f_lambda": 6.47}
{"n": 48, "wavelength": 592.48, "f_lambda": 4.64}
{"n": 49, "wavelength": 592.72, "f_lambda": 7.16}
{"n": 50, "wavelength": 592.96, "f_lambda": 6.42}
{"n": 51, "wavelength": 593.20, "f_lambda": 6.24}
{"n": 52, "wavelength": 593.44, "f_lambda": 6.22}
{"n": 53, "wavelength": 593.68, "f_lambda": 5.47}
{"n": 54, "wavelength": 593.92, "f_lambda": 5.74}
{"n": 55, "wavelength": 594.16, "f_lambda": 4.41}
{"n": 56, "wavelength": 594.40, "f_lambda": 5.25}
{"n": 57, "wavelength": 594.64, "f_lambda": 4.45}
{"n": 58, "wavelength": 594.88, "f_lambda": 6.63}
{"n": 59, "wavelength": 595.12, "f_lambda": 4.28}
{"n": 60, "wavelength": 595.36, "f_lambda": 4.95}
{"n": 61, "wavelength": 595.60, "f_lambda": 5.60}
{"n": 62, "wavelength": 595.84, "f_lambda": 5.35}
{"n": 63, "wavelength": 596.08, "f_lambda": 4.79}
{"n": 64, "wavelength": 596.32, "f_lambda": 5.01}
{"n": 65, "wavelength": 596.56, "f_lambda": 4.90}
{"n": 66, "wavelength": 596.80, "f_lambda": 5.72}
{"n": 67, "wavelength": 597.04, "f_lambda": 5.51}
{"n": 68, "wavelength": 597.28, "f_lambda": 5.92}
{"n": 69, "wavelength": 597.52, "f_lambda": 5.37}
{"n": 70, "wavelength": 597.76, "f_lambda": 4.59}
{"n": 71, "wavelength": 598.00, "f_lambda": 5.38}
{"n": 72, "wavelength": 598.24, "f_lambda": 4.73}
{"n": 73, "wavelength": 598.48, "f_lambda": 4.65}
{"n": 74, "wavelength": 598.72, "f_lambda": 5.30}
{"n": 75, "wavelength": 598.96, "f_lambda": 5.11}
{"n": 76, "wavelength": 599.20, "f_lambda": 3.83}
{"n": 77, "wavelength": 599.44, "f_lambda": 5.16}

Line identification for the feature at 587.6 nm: Mg II 2798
